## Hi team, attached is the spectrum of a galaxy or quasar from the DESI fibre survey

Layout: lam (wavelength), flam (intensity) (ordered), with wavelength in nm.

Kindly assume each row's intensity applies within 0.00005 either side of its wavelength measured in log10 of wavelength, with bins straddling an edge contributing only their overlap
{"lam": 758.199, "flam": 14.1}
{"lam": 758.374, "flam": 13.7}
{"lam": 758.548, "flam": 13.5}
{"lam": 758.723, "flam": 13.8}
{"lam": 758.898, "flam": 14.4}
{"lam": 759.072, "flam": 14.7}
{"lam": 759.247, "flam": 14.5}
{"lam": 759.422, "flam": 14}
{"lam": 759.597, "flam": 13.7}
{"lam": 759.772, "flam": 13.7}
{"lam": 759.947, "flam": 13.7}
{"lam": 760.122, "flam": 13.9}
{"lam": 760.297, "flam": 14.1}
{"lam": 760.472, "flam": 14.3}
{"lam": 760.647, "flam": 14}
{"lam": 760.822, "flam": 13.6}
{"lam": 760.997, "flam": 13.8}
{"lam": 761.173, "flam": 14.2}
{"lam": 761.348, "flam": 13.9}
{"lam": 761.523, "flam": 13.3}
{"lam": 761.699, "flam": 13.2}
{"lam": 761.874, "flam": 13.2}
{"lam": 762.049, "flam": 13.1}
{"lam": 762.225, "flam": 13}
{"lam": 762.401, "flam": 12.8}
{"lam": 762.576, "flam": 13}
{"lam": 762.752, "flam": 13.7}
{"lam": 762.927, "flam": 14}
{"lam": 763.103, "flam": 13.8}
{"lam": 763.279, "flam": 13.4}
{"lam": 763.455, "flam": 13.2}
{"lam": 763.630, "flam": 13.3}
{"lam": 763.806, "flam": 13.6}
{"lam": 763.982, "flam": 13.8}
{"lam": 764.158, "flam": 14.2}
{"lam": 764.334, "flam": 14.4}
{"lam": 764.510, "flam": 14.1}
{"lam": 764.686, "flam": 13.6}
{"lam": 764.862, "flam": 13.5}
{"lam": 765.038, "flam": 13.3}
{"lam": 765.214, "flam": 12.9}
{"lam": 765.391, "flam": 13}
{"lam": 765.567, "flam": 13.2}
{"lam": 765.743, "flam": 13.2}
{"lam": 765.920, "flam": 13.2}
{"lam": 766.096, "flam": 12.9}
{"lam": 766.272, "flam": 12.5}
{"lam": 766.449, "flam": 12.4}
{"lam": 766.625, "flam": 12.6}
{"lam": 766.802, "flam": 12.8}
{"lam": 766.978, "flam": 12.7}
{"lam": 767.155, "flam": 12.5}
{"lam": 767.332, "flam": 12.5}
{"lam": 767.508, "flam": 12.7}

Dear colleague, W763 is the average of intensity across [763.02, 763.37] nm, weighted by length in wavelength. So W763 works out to 13.6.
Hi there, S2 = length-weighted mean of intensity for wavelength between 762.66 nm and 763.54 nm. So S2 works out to 13.6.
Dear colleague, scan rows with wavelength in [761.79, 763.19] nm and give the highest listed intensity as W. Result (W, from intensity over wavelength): 14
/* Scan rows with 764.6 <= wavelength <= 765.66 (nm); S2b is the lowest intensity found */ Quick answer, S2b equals 12.9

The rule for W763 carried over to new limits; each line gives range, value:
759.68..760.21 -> 13.8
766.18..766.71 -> 12.5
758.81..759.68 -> 14.3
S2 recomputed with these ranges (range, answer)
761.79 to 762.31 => 13.1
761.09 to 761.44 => 14.1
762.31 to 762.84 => 13.2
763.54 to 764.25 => 13.7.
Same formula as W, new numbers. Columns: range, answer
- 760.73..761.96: 14.2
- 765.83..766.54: 13.2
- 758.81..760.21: 14.7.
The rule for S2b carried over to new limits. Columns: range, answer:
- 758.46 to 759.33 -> 13.5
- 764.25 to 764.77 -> 13.6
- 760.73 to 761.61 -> 13.3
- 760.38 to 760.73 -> 14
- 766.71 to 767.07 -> 12.7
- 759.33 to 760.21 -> 13.7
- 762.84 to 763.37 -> 13.4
